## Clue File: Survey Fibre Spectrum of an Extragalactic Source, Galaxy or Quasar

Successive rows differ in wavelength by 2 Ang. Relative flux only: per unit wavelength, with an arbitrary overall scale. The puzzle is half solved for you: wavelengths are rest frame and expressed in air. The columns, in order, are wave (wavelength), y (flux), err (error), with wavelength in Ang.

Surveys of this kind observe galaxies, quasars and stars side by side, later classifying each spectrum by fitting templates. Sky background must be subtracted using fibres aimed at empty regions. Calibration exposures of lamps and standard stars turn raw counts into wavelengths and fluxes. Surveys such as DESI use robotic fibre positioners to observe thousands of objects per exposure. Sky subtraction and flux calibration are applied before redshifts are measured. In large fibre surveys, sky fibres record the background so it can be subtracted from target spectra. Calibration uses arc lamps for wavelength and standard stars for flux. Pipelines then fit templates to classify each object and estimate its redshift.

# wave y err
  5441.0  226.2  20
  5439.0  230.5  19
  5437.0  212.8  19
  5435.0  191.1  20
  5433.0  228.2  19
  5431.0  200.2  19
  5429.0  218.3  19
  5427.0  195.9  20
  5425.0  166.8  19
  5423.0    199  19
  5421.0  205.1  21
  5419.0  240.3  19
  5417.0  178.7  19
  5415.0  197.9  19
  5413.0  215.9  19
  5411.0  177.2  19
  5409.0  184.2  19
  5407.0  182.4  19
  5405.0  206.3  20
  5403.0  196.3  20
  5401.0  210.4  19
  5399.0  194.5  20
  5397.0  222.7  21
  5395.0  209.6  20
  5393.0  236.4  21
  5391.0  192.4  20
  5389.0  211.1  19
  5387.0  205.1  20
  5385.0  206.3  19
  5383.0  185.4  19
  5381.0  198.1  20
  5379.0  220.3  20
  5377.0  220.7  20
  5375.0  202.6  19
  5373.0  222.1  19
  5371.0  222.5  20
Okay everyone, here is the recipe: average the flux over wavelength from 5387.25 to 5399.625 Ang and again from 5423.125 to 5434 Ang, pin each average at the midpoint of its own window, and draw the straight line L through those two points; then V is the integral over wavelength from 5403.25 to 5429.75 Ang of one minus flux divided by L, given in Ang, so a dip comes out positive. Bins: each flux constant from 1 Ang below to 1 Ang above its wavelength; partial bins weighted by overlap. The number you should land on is 1.0 Ang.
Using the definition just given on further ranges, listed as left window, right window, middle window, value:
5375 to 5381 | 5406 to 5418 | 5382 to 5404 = -0.38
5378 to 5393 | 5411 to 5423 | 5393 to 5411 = 0.28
